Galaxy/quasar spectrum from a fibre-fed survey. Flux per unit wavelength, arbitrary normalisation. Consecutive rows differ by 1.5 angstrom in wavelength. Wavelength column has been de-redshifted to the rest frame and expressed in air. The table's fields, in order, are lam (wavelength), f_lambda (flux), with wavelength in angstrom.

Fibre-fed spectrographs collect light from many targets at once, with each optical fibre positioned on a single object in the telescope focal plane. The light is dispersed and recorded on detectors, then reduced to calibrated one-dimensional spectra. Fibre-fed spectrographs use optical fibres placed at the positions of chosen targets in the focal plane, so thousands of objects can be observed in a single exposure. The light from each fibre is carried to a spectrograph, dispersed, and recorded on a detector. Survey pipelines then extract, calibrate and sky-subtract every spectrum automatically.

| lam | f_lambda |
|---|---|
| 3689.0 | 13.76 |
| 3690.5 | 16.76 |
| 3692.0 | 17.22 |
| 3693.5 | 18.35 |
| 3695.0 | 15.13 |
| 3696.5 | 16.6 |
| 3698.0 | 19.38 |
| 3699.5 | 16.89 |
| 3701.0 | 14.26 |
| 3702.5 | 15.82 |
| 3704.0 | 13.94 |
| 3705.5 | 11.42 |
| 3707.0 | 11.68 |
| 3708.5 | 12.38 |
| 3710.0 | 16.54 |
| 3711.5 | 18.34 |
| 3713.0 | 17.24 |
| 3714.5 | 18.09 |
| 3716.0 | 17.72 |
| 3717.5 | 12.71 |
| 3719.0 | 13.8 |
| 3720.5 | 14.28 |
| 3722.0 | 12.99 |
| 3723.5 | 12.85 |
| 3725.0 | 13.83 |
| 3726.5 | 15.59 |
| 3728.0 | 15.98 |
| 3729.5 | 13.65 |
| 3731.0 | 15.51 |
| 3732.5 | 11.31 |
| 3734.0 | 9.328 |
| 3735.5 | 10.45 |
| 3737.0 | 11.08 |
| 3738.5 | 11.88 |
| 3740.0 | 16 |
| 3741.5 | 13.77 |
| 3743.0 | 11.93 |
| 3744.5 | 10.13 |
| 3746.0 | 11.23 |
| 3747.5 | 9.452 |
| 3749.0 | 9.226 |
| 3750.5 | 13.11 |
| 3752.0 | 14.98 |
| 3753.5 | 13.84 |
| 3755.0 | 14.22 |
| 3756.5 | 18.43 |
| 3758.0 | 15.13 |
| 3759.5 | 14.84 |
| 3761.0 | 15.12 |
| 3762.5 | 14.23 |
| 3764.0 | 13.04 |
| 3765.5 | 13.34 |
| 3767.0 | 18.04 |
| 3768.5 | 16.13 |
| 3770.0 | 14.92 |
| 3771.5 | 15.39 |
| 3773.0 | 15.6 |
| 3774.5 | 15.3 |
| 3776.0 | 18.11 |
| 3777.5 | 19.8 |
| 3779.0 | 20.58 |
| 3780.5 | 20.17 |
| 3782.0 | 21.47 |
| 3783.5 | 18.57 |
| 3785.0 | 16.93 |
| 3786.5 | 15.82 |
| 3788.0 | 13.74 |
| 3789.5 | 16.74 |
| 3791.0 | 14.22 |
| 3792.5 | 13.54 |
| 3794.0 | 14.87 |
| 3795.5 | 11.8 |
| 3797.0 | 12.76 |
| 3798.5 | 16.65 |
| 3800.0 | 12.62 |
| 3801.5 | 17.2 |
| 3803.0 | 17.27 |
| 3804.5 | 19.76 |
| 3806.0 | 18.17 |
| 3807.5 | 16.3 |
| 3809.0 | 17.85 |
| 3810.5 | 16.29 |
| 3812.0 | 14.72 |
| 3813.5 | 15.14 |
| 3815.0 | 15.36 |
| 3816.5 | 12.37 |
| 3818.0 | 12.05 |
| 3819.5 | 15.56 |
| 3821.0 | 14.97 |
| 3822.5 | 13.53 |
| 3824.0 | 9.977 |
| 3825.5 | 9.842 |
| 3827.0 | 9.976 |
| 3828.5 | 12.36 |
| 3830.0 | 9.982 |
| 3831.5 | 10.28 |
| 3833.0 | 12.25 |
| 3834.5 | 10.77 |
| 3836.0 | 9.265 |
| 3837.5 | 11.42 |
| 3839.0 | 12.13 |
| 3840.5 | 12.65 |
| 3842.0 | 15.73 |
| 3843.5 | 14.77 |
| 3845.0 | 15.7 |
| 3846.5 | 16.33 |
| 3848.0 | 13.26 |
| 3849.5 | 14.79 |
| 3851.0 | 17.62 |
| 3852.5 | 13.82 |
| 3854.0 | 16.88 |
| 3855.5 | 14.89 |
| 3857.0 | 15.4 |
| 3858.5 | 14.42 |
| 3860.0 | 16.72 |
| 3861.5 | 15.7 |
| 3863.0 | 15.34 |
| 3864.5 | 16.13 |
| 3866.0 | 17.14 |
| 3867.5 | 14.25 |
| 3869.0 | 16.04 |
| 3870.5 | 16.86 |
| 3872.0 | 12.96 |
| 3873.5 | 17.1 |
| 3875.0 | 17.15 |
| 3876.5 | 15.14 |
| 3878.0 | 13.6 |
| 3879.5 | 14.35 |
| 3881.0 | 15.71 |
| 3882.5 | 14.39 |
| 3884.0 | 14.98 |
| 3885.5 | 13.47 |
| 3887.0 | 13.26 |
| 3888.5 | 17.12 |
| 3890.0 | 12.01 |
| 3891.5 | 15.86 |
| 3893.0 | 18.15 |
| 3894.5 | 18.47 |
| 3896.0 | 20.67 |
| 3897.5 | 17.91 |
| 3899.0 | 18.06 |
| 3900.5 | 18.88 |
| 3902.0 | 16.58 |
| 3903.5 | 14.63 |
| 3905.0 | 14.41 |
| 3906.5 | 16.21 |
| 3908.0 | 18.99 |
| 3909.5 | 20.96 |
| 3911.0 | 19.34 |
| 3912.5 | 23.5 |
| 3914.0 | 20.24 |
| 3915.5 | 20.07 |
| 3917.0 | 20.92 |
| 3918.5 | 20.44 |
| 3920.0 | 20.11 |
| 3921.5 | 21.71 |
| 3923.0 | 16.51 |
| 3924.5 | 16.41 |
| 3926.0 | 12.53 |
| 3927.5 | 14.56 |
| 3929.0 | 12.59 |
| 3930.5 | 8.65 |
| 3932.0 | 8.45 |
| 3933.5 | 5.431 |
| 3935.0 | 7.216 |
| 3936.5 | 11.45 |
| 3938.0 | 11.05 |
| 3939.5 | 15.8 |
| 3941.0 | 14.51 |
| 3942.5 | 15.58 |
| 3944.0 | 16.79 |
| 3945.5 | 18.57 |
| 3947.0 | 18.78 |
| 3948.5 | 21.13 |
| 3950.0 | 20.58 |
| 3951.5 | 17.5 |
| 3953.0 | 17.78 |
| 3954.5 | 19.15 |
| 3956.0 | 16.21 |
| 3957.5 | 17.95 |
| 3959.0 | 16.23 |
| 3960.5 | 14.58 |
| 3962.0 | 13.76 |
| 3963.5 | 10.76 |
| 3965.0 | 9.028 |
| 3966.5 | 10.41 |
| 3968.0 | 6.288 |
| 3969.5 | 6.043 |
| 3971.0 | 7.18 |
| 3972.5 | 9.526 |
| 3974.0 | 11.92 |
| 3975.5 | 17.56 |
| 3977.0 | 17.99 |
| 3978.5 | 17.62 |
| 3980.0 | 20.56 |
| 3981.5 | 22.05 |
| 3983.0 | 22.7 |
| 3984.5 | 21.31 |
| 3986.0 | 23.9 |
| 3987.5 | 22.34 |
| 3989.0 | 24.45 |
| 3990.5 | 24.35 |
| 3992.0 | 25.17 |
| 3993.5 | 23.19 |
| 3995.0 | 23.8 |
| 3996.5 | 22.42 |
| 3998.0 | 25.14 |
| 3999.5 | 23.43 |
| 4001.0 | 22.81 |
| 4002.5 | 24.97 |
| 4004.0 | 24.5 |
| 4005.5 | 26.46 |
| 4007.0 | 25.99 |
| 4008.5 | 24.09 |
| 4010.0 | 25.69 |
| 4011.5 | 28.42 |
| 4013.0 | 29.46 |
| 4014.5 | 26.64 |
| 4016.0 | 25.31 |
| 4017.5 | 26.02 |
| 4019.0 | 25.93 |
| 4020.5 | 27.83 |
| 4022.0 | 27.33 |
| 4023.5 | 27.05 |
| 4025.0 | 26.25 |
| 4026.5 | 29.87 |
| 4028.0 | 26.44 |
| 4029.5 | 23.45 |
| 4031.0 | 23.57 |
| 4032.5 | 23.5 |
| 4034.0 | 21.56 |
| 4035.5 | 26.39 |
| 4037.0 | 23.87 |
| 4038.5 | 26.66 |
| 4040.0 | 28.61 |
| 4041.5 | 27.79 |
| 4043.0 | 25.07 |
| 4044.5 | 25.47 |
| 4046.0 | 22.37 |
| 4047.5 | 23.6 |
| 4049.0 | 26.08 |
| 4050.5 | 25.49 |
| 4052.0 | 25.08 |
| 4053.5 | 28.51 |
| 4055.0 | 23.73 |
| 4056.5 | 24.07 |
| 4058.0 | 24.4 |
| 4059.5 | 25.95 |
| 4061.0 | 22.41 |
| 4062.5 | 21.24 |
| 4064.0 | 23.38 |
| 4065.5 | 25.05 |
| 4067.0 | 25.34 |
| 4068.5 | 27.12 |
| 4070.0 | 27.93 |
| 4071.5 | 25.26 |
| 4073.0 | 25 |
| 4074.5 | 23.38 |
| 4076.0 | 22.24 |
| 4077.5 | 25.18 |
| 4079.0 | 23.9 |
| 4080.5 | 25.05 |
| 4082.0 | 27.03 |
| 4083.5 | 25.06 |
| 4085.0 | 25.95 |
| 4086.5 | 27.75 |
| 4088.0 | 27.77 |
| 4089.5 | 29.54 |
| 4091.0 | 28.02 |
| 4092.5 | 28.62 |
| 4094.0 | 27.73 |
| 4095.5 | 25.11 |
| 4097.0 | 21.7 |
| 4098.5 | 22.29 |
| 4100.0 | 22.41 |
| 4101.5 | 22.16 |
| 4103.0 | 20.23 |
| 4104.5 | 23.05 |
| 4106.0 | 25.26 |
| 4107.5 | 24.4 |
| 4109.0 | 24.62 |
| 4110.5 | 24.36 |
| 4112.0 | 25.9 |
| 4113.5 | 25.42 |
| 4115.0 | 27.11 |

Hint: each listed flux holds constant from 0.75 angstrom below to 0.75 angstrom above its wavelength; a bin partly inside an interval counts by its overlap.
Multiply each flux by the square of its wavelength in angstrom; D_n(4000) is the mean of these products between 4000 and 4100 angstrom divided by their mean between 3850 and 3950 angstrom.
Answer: 1.7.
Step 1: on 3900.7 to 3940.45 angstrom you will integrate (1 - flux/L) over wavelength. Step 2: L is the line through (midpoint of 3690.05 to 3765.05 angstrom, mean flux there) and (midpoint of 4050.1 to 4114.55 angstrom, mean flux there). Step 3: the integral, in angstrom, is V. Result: 8.4 angstrom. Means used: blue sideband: 14.2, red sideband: 25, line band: 15.8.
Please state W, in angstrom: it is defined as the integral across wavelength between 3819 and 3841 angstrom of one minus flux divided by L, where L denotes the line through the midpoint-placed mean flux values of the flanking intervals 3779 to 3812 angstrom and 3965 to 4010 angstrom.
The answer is 6.97 angstrom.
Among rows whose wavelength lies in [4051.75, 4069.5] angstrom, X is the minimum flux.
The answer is 21.24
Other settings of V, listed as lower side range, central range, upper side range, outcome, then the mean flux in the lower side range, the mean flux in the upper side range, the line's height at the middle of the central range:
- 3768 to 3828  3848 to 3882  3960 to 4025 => 3.7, 15.5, 20.9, 17.4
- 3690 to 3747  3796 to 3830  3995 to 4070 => 6.1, 14.3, 25.4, 17.7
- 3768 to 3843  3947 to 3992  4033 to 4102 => 9.6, 14.8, 25.2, 21.3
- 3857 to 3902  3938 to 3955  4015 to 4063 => 2.1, 15.9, 25.4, 19.9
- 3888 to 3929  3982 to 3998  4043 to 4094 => -1.3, 17.9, 25.4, 21.7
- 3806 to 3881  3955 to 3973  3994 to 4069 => 8.1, 14.3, 25.3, 21.3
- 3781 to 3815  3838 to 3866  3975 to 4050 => 4.7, 16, 24.6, 18.2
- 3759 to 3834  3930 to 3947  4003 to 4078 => 7.0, 15.1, 25.4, 21.1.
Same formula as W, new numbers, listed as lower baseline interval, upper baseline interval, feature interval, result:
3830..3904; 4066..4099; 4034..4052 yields -1.2 angstrom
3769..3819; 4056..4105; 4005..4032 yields -4.0 angstrom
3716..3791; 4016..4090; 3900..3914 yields 1.3 angstrom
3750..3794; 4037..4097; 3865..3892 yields 6.1 angstrom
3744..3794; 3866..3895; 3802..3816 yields -1.2 angstrom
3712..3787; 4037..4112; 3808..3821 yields 1.4 angstrom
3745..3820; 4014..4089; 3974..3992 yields 1.4 angstrom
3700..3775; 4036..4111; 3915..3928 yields 1.2 angstrom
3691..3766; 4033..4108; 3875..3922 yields 5.3 angstrom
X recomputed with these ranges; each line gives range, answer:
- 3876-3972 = 5.431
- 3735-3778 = 9.226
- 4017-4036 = 21.56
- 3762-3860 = 9.265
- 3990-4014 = 22.42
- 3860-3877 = 12.96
